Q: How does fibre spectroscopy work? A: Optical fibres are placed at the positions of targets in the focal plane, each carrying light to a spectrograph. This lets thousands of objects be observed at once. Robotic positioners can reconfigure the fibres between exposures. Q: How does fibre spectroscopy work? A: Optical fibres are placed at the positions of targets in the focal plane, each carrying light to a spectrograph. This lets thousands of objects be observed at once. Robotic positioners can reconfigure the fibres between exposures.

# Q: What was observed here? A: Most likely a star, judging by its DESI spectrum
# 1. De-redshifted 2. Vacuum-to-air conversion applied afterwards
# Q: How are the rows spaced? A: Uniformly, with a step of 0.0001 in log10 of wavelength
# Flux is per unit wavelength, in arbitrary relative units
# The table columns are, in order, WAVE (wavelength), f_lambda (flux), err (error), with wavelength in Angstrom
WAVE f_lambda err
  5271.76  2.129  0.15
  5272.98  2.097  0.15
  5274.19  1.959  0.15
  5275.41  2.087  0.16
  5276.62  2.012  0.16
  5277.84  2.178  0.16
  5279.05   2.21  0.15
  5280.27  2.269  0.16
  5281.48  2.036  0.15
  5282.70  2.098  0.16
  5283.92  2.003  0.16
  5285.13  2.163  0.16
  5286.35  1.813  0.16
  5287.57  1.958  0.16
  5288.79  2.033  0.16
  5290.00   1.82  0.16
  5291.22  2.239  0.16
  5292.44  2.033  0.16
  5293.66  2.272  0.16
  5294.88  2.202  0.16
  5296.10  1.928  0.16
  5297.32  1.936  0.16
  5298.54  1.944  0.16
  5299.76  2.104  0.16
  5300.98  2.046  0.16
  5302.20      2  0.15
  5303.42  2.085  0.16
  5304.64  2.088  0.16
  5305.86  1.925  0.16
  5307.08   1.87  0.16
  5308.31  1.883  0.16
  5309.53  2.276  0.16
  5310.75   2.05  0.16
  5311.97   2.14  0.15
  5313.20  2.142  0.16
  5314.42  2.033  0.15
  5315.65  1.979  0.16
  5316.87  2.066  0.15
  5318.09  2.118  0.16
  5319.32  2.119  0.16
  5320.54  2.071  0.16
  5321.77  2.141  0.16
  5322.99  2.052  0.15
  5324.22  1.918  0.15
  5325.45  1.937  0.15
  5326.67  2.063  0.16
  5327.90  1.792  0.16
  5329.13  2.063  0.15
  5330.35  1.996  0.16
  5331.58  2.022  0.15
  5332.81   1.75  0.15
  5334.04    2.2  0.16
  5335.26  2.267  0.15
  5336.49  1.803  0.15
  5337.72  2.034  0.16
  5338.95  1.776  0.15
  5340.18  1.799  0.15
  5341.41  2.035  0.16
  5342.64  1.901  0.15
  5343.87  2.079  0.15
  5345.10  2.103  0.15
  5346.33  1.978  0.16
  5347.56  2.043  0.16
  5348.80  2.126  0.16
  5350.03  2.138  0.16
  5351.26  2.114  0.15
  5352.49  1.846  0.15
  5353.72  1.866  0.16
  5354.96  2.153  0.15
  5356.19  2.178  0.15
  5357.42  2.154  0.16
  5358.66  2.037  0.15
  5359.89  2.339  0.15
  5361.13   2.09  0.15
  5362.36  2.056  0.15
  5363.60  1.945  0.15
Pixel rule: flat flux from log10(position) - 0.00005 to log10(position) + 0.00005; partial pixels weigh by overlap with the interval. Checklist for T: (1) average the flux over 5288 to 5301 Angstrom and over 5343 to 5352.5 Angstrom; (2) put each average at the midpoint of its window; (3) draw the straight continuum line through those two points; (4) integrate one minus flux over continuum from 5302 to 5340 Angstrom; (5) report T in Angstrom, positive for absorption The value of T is 0.7 Angstrom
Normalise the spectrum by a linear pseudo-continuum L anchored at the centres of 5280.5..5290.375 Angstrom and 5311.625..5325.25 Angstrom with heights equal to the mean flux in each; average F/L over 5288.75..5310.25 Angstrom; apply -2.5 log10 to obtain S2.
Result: 0.00 mag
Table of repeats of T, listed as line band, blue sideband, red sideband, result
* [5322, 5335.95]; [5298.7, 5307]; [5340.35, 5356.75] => 0.2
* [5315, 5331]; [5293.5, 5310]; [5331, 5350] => -0.1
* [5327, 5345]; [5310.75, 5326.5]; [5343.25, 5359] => 0.8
